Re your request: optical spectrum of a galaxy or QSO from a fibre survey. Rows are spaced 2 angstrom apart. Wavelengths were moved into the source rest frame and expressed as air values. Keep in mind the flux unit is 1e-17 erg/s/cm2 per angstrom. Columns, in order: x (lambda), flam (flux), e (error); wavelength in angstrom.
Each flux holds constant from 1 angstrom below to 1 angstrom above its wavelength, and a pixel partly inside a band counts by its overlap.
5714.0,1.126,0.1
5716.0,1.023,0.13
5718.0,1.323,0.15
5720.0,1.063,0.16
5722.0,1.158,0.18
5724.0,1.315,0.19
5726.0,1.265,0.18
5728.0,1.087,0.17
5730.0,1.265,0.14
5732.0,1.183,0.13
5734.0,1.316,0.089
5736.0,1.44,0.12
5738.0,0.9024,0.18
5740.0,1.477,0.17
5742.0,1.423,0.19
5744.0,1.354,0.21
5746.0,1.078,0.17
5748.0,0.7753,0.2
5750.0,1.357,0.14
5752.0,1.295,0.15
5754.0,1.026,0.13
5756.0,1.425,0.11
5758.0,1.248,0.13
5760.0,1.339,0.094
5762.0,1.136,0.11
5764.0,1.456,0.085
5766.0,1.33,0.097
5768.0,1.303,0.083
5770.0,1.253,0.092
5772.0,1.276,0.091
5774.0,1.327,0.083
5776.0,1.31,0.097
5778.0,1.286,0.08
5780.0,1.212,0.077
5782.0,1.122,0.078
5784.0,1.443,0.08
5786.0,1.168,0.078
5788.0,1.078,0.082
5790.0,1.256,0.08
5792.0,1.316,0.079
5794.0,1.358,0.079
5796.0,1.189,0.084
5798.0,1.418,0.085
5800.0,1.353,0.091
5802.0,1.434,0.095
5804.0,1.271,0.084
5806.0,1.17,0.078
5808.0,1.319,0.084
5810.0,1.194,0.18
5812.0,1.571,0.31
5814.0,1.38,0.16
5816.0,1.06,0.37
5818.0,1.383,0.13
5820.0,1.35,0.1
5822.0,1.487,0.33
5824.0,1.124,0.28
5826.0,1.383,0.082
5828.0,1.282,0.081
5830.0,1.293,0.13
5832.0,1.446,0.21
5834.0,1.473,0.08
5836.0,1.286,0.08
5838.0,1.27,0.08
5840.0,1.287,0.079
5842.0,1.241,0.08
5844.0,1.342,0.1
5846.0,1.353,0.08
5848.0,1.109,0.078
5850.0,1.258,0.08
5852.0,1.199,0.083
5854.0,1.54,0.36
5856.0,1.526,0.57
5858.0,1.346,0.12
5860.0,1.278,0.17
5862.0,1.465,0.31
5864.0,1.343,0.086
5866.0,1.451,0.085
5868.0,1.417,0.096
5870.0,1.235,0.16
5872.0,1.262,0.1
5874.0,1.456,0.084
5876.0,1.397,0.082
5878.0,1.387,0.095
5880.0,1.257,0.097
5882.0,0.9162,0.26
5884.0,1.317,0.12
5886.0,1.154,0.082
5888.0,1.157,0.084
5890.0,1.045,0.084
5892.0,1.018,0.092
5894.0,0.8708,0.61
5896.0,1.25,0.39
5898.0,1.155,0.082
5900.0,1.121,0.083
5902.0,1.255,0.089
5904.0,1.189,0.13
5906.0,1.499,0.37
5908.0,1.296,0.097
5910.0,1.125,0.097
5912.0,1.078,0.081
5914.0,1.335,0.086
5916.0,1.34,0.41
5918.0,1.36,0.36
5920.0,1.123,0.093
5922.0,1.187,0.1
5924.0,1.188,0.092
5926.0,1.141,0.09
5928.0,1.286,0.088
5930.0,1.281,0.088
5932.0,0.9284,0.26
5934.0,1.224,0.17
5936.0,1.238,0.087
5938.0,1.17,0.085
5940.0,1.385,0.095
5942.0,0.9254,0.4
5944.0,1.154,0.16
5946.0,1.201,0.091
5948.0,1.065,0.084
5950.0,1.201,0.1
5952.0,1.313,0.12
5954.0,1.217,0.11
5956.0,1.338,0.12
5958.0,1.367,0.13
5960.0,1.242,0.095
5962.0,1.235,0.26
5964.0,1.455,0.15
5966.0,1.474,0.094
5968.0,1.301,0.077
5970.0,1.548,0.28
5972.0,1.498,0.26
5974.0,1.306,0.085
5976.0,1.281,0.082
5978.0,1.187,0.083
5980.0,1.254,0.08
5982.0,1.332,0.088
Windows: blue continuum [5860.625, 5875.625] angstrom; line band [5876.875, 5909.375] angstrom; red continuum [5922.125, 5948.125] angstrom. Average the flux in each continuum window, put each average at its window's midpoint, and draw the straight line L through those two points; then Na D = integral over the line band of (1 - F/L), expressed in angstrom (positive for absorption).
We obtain 2.9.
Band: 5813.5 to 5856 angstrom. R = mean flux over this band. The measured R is 1.32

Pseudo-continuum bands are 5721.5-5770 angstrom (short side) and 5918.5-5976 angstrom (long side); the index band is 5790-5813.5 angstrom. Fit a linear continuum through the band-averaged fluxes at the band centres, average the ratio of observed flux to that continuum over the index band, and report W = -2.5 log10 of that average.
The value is -0.06 mag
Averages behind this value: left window 1.25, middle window 1.32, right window 1.25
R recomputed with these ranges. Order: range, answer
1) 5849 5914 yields 1.26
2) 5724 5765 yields 1.24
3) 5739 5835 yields 1.29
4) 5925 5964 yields 1.21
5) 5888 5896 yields 1.03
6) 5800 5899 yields 1.29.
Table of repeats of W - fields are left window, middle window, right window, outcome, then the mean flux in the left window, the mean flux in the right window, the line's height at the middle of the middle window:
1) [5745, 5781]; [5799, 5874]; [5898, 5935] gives -0.08 mag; 1.25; 1.22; 1.23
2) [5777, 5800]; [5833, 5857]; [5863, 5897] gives -0.07 mag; 1.26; 1.23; 1.24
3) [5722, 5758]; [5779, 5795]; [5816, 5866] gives 0.03 mag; 1.23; 1.33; 1.28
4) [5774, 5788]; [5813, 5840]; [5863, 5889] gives -0.05 mag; 1.25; 1.29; 1.27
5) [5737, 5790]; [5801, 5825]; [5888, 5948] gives -0.07 mag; 1.25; 1.18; 1.23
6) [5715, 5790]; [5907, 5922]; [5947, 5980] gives 0.05 mag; 1.24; 1.31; 1.3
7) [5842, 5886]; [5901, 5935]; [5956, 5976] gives 0.10 mag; 1.32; 1.37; 1.35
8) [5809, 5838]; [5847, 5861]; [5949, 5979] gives 0.01 mag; 1.33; 1.33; 1.33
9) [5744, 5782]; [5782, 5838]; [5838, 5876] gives -0.01 mag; 1.25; 1.34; 1.29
